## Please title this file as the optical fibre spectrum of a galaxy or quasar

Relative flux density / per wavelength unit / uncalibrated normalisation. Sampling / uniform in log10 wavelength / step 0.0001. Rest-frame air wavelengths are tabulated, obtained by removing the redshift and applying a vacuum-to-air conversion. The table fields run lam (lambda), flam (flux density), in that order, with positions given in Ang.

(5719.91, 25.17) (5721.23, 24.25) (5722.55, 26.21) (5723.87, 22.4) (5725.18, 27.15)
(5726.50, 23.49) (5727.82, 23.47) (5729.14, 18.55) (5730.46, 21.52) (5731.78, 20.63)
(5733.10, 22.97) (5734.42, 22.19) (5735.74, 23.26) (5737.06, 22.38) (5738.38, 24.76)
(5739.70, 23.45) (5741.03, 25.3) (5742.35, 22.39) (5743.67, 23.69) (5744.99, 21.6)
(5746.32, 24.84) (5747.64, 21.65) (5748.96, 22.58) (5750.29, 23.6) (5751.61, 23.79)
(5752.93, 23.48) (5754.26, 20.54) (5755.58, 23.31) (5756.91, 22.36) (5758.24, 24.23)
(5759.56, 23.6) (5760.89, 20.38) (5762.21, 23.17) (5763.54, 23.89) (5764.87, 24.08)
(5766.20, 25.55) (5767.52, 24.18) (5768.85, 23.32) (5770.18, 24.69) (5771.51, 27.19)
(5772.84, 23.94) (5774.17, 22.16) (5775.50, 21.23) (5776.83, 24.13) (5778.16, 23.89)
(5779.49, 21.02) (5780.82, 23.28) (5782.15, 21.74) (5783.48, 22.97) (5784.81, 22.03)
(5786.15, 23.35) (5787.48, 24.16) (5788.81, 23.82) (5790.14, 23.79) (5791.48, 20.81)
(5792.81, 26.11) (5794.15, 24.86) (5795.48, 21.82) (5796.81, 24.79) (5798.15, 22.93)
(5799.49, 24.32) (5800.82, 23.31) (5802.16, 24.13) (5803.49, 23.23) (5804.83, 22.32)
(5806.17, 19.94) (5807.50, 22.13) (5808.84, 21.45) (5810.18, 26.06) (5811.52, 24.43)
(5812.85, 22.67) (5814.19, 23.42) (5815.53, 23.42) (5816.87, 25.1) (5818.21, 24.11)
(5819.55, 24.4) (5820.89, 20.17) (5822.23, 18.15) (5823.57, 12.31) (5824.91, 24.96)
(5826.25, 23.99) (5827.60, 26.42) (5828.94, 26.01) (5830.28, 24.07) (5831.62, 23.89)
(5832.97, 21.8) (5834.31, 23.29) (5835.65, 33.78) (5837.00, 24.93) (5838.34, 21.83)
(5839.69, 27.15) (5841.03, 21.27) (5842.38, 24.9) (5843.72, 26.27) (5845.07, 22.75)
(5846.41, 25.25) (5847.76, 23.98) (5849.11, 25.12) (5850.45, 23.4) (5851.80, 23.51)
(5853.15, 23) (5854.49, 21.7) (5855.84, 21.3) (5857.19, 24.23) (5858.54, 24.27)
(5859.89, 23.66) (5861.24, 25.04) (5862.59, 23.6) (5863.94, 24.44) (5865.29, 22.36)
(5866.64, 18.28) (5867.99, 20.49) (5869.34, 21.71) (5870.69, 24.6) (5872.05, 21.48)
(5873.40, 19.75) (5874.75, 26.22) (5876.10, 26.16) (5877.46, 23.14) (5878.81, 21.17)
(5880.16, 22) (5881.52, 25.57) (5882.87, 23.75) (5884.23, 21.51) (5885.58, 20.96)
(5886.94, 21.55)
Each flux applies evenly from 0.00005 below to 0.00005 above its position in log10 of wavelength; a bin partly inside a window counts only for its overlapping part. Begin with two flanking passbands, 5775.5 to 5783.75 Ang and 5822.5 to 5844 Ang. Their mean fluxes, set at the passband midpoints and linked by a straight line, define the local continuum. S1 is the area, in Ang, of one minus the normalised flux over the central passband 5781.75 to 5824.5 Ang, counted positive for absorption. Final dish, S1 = 0.9 Ang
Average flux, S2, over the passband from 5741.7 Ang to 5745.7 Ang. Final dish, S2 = 22.6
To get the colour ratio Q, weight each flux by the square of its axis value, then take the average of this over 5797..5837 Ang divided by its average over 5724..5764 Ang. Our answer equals 1.04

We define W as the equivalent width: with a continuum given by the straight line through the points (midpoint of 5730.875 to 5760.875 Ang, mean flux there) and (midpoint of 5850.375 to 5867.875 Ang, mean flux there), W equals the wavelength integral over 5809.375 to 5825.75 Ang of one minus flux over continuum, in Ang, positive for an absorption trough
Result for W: 0.3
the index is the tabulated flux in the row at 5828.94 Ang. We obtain 26.01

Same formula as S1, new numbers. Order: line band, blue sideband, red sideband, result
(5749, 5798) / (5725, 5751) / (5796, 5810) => -0.91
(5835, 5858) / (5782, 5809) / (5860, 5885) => -1.42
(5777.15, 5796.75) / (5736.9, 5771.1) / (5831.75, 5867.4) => 0.30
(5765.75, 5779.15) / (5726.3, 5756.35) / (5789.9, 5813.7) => -0.53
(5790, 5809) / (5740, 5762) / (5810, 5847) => 0.32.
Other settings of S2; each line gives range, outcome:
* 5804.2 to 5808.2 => 21.5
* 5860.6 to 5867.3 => 22.7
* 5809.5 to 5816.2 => 24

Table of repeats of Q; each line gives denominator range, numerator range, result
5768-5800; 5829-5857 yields 1.05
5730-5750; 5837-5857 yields 1.08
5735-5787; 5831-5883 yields 1.05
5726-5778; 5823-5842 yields 1.07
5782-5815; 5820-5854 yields 1.03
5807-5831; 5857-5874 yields 1.00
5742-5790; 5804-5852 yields 1.04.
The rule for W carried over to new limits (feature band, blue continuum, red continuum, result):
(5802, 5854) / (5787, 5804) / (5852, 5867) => -0.5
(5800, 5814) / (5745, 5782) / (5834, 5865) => 0.5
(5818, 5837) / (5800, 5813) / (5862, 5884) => -0.4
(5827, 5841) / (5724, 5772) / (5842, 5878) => -1.1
